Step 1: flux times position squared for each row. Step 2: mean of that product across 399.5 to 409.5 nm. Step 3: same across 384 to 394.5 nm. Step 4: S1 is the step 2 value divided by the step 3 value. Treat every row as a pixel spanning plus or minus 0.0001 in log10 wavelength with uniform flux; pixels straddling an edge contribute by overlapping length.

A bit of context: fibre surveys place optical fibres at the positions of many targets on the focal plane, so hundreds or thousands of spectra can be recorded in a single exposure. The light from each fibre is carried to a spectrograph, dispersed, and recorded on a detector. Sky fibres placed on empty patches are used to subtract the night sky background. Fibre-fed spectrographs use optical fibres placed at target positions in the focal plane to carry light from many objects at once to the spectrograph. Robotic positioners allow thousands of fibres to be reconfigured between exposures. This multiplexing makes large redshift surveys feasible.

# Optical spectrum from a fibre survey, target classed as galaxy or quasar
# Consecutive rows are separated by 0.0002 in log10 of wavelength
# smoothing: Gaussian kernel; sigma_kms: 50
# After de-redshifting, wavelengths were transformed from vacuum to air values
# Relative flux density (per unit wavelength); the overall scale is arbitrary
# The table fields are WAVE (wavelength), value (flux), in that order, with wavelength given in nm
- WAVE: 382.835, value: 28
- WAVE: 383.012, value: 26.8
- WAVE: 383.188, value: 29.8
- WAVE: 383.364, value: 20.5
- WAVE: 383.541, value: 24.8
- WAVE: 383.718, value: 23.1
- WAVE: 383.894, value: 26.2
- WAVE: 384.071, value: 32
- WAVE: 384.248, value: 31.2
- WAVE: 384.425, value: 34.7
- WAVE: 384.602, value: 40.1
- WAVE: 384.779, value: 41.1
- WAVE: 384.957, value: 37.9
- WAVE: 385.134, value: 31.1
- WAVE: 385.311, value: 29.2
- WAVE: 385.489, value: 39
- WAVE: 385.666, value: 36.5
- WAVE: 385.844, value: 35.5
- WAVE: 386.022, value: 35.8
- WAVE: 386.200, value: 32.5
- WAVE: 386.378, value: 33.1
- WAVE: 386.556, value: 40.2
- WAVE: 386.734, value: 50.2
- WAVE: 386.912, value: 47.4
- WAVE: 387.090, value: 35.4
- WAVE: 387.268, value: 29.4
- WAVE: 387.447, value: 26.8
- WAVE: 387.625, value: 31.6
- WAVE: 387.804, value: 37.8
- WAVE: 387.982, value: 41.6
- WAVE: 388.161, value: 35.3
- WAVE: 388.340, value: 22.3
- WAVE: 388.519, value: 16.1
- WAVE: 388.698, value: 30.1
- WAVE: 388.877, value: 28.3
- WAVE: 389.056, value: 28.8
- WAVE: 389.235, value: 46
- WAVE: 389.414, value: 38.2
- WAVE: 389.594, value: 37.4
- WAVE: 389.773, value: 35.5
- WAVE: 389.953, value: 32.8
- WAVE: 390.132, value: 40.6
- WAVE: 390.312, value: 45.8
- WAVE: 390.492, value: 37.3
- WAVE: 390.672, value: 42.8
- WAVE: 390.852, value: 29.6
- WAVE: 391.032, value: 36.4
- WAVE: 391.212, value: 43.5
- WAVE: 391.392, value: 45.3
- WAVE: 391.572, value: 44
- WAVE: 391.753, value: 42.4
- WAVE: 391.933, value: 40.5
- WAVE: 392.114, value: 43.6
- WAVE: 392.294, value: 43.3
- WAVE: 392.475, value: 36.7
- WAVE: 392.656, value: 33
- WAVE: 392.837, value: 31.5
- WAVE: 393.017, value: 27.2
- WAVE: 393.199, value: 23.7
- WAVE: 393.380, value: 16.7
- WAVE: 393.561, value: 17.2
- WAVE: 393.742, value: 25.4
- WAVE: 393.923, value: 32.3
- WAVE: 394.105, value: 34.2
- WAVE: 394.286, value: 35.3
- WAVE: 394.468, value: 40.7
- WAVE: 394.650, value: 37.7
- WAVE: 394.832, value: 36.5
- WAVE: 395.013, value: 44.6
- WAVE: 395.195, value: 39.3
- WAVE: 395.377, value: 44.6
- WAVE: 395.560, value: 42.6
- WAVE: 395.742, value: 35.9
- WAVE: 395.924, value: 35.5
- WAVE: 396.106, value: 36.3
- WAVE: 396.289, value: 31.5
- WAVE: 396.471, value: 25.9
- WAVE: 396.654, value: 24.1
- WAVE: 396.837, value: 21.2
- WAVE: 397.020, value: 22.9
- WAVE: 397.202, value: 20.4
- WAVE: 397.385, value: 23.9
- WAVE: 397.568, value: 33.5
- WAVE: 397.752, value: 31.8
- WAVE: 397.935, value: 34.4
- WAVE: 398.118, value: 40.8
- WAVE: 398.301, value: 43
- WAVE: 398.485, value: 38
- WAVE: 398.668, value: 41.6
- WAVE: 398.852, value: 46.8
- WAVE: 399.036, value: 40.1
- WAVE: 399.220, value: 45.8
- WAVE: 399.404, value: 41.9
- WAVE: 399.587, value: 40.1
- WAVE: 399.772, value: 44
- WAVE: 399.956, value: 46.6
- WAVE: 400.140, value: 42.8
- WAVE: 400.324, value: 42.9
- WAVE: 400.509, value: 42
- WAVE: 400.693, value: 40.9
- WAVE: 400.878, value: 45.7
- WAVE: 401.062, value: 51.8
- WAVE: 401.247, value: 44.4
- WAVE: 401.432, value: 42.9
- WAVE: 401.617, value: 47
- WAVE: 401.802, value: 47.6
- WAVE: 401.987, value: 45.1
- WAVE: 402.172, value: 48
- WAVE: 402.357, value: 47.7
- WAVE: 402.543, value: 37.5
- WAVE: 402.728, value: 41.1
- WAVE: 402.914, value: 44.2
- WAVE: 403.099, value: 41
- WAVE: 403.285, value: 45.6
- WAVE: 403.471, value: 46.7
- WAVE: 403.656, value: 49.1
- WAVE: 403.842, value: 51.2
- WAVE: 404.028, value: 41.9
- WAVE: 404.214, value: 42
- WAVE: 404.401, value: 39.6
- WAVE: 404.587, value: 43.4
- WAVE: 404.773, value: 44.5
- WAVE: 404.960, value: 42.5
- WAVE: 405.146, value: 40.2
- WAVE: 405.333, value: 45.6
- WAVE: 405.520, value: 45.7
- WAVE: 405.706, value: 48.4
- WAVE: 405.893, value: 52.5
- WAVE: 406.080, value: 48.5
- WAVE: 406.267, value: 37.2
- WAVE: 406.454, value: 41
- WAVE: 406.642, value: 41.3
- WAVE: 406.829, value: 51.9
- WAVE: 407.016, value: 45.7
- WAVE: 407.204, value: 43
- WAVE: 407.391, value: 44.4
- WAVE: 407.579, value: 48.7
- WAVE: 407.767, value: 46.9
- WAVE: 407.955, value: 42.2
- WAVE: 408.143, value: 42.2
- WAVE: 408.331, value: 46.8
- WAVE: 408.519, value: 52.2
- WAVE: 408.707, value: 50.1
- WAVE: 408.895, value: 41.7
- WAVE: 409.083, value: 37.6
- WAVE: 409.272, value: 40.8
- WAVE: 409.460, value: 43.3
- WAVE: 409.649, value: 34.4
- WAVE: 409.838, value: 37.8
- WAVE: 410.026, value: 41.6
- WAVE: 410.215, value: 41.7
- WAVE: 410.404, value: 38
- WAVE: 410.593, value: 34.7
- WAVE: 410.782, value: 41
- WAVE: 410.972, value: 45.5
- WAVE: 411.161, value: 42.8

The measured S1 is 1.4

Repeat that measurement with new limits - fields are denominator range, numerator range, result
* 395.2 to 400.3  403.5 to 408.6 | 1.29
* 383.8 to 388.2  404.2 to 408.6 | 1.40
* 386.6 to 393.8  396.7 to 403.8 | 1.23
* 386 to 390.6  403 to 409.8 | 1.38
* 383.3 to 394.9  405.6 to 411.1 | 1.39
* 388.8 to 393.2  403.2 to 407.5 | 1.28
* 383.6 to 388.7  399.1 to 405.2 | 1.41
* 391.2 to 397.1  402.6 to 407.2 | 1.37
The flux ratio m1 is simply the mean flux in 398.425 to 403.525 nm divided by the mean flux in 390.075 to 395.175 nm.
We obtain 1.22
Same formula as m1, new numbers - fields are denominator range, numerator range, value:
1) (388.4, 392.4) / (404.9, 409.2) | 1.20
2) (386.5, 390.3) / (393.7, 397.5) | 0.94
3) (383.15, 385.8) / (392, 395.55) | 1.07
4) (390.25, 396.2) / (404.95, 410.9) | 1.19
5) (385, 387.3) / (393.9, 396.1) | 1.04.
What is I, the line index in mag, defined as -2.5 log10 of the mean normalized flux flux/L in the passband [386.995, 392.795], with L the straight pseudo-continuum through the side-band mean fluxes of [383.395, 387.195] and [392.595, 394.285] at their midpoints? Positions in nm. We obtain -0.193 mag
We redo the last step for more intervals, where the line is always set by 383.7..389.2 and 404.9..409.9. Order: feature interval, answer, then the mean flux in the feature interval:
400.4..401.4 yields -0.096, 44.8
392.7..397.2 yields 0.202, 31.6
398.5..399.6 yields -0.066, 42.6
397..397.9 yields 0.396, 27.3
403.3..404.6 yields -0.062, 45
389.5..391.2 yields -0.062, 37.8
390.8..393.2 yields -0.037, 37.8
